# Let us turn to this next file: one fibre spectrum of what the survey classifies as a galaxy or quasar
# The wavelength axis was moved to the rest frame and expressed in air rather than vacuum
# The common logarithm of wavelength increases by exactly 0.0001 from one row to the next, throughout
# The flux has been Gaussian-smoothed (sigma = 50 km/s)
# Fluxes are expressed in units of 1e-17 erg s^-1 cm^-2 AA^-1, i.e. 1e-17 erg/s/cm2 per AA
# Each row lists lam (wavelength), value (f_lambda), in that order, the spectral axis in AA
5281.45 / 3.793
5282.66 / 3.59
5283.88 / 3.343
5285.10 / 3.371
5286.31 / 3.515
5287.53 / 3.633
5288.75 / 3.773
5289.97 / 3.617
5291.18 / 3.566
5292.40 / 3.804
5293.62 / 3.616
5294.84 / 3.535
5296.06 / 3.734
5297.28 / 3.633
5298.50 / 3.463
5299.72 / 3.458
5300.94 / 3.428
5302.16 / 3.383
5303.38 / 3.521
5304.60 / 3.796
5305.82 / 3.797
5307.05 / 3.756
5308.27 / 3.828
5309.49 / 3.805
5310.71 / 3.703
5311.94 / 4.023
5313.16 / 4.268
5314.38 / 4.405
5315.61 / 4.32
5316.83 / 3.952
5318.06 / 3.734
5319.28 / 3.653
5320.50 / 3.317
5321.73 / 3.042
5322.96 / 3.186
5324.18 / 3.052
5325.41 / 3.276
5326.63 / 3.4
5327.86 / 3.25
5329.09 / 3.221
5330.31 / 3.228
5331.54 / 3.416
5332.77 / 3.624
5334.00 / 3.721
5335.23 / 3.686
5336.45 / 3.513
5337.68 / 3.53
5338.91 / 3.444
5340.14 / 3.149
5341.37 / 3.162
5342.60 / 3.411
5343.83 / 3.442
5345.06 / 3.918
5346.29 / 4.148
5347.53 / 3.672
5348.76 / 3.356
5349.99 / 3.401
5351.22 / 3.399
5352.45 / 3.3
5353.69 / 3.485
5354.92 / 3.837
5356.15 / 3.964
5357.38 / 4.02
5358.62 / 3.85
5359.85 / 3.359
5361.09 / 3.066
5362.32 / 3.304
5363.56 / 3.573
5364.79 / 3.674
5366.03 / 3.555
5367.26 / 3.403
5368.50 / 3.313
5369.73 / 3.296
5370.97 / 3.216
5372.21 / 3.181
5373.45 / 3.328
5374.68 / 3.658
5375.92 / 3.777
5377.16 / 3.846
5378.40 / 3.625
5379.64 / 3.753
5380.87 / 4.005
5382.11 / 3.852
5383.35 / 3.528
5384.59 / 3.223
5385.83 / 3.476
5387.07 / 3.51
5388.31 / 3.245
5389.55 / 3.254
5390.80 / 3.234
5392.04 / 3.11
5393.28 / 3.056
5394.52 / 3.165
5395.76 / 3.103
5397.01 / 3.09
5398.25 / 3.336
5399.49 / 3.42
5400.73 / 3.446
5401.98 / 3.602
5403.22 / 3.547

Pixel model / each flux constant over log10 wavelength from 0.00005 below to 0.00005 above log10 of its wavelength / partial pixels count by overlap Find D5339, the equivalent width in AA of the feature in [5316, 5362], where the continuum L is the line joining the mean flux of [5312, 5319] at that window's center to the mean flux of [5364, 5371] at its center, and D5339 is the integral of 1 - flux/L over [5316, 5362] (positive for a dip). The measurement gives 3.6 AA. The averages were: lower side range 4.11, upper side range 3.43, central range 3.49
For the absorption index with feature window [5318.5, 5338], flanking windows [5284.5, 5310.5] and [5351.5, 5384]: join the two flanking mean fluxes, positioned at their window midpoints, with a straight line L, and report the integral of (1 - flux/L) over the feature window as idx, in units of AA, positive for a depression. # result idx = 1.16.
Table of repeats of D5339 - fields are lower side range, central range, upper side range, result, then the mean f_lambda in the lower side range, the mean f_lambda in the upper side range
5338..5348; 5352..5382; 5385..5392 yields -1.26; 3.54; 3.32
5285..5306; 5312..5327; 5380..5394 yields -0.44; 3.59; 3.41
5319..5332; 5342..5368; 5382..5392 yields -2.04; 3.27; 3.37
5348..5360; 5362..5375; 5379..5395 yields 0.44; 3.61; 3.42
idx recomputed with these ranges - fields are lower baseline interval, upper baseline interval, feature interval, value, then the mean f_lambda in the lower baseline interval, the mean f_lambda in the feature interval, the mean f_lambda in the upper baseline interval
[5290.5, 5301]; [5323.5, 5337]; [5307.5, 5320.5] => -1.66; 3.59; 3.94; 3.4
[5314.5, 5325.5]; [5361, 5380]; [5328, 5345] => 0.44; 3.55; 3.44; 3.48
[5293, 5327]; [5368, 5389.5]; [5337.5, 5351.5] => 0.30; 3.65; 3.5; 3.51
